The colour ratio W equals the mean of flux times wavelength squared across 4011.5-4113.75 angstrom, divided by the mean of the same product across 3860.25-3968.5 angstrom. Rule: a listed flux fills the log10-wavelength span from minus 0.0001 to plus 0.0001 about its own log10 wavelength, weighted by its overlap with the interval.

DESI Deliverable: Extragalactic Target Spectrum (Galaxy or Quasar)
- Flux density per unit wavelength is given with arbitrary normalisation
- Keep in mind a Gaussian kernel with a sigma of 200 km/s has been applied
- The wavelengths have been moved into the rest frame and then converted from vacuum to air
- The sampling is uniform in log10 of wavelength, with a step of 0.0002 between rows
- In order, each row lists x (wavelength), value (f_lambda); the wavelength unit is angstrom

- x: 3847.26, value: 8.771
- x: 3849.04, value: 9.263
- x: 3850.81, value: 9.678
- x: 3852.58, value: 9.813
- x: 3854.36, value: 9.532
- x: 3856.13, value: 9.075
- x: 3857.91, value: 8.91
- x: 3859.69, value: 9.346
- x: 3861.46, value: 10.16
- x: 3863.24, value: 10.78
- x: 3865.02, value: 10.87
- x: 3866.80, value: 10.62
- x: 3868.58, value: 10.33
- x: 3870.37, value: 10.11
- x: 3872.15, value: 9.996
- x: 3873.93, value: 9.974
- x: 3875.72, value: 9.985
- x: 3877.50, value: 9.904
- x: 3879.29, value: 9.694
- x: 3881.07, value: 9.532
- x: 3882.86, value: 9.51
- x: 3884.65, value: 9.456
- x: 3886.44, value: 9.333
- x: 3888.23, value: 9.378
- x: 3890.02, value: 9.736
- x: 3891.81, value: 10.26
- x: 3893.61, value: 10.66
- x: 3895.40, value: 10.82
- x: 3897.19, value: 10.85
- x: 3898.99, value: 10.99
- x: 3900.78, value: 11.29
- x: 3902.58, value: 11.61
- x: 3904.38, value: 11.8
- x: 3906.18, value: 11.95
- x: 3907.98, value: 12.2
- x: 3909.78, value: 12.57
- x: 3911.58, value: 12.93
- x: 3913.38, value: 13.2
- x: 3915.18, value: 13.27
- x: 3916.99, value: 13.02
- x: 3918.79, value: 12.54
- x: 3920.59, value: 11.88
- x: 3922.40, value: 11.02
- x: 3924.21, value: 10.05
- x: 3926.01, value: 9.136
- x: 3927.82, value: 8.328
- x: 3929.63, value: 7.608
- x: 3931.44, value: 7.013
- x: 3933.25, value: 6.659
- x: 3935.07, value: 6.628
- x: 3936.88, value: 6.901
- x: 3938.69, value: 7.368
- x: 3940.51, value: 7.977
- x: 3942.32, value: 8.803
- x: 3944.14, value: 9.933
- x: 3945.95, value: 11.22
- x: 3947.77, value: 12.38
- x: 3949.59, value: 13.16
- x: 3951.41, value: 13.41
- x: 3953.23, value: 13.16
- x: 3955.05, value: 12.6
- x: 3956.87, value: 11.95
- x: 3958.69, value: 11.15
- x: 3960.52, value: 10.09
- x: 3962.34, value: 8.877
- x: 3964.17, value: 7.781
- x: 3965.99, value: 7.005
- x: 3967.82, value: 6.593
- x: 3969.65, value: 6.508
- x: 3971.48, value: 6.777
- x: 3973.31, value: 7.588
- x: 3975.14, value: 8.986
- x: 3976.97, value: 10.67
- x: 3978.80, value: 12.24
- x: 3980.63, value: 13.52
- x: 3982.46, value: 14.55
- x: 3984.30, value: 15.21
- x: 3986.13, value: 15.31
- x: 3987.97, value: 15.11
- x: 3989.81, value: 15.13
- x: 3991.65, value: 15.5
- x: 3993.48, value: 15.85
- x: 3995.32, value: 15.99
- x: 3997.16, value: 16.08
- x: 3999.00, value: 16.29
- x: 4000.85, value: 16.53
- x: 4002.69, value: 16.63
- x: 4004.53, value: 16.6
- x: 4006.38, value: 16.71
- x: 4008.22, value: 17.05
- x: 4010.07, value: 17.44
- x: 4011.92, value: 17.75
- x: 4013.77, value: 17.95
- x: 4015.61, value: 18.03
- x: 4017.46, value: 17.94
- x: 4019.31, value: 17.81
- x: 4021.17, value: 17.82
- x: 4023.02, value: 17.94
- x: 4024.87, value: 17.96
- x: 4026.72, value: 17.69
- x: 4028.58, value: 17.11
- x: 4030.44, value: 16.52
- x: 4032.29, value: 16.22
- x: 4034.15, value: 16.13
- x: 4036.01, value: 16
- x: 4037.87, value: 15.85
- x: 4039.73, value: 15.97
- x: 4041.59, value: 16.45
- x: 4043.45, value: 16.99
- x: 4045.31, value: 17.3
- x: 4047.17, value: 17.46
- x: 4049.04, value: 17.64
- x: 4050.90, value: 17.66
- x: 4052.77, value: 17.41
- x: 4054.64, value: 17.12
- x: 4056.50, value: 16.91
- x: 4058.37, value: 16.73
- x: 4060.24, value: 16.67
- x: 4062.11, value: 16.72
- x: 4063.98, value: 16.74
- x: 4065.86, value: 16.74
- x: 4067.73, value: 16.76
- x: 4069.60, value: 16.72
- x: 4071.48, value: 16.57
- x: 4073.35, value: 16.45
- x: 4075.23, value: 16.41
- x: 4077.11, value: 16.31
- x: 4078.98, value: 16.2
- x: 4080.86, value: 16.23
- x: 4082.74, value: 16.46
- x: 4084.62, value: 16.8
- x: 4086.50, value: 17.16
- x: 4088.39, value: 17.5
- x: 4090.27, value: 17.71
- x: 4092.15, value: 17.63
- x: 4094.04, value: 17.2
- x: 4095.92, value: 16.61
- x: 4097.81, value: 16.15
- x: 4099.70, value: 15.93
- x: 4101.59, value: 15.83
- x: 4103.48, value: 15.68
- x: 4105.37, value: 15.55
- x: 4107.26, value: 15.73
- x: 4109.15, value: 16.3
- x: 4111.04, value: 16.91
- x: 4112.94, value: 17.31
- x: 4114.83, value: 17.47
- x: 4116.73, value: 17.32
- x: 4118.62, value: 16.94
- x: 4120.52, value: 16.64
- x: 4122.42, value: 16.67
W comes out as 1.8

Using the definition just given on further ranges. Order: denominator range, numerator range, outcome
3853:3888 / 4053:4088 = 1.87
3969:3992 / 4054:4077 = 1.44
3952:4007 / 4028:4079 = 1.38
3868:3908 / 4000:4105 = 1.77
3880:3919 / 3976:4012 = 1.45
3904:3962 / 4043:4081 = 1.69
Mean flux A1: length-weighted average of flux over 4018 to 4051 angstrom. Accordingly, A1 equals 17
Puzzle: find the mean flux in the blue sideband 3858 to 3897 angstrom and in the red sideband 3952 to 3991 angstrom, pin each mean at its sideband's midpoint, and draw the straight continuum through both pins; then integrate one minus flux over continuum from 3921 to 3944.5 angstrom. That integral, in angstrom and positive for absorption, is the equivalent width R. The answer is 5.1 angstrom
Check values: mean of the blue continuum 10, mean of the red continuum 11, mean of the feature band 8.3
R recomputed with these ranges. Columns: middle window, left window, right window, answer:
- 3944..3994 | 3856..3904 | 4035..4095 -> 7.0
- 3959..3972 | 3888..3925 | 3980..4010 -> 5.9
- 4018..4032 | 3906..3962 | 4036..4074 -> -2.0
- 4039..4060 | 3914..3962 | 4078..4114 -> -3.3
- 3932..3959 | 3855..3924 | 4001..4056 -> 6.5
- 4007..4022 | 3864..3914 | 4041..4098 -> -2.7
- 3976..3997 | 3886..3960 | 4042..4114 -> -2.1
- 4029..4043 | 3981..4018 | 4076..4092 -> 0.3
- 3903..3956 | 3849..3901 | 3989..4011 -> 8.4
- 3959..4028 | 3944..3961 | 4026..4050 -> 1.5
